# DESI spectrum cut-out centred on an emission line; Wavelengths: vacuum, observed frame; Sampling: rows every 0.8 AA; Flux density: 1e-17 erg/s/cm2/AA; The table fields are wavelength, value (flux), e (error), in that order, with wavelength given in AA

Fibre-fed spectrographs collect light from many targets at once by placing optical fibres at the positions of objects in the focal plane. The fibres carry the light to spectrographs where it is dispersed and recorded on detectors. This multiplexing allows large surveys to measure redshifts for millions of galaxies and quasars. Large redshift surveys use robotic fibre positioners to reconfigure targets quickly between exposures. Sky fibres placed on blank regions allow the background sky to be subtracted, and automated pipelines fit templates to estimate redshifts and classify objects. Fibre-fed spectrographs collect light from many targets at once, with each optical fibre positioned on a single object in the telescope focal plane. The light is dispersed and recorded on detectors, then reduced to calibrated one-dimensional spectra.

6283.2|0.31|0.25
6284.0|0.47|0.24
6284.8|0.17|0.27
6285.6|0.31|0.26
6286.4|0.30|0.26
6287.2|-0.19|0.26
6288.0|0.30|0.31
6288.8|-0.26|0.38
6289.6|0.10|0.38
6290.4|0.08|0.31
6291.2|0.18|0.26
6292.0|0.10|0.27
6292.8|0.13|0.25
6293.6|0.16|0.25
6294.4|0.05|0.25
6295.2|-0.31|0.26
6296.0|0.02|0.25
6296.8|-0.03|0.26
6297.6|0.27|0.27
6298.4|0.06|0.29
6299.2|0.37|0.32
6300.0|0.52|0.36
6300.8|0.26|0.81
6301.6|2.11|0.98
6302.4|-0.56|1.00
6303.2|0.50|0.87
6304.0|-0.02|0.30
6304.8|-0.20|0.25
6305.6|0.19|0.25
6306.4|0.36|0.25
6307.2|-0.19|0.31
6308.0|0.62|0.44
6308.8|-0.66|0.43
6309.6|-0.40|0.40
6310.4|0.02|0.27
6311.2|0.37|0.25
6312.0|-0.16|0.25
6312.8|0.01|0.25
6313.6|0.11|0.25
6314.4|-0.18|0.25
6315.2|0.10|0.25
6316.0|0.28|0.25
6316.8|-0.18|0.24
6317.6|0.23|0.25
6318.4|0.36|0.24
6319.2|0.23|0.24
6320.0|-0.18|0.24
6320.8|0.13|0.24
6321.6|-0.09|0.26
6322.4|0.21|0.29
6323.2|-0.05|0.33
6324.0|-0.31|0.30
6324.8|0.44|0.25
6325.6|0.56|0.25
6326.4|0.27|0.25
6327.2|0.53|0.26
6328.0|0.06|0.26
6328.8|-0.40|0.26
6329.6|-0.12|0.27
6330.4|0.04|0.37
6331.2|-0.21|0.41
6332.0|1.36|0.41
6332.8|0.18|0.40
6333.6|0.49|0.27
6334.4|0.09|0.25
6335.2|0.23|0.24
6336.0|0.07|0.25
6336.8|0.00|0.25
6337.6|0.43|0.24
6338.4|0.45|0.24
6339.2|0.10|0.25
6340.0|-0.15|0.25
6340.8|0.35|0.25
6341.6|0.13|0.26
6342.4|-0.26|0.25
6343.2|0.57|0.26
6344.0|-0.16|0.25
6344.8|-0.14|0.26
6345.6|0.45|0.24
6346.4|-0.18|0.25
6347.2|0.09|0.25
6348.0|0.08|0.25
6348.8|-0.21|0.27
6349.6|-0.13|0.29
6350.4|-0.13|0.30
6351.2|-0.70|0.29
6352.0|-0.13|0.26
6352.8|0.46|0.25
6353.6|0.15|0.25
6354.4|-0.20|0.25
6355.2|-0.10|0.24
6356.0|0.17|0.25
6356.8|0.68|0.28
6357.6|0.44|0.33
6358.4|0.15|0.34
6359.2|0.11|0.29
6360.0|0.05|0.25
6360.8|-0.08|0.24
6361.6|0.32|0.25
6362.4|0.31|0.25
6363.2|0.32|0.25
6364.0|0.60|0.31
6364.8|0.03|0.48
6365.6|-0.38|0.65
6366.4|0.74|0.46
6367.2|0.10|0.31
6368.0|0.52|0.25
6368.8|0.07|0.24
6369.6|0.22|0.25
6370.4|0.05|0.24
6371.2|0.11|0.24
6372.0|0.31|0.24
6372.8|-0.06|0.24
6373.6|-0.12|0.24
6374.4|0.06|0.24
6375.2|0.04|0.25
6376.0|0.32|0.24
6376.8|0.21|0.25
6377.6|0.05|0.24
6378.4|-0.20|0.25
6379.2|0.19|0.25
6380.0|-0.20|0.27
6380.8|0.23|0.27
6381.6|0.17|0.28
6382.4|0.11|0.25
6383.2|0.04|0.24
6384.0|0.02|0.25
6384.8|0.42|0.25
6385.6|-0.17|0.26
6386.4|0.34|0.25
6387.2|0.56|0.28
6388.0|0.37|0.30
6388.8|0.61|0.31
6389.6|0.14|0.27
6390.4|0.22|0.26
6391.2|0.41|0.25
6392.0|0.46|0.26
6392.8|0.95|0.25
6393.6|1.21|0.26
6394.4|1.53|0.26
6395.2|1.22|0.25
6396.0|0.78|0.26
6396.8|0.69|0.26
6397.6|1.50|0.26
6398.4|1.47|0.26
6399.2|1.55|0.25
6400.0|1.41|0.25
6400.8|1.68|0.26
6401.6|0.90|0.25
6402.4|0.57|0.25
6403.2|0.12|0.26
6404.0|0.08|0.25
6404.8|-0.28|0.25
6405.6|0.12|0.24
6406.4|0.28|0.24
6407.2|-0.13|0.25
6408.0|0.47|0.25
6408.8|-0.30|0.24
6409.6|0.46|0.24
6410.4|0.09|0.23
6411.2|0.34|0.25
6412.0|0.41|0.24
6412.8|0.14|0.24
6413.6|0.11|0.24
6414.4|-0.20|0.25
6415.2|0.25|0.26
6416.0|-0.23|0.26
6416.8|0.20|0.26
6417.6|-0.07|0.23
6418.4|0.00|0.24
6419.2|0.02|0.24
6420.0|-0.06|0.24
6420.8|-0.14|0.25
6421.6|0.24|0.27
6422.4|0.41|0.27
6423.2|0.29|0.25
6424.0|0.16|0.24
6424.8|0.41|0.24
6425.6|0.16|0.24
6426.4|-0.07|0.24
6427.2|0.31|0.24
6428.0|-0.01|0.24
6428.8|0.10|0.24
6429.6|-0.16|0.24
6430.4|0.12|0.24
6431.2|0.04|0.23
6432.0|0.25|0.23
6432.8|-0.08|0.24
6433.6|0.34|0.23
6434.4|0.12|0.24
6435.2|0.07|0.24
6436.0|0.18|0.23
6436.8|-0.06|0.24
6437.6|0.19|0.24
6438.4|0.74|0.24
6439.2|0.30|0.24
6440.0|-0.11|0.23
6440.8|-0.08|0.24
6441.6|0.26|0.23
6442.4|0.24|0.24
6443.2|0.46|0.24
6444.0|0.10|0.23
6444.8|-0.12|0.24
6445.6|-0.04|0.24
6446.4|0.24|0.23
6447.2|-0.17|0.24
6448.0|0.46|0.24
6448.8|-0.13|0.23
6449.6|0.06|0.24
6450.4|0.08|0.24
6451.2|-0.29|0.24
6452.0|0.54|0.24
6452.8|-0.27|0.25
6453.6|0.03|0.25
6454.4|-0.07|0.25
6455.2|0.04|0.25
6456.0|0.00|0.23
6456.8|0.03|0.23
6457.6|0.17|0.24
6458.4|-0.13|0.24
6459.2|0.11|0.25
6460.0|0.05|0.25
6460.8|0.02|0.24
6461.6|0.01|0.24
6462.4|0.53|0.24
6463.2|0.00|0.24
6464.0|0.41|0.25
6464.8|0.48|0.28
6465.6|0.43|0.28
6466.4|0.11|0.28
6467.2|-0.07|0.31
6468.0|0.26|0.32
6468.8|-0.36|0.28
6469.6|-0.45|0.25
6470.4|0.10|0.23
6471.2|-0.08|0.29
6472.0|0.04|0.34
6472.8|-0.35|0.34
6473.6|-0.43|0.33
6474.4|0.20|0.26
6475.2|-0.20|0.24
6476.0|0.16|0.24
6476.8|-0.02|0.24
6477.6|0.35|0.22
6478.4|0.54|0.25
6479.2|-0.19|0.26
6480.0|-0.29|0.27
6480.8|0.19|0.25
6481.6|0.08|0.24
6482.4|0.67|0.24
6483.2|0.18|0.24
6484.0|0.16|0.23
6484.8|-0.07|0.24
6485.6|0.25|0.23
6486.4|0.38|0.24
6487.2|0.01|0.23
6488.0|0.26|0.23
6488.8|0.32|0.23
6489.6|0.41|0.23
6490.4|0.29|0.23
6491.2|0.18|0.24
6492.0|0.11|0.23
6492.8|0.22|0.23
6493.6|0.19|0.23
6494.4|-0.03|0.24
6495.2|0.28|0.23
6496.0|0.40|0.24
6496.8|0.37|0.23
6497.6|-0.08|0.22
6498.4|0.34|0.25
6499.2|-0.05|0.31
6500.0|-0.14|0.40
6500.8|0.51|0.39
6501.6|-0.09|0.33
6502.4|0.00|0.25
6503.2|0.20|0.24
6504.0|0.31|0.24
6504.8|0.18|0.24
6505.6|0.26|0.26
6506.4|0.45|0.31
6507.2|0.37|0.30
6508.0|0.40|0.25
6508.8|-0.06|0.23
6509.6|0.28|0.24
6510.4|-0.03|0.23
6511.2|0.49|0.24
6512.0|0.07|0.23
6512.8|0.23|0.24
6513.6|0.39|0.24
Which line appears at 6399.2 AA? [O II] 3727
